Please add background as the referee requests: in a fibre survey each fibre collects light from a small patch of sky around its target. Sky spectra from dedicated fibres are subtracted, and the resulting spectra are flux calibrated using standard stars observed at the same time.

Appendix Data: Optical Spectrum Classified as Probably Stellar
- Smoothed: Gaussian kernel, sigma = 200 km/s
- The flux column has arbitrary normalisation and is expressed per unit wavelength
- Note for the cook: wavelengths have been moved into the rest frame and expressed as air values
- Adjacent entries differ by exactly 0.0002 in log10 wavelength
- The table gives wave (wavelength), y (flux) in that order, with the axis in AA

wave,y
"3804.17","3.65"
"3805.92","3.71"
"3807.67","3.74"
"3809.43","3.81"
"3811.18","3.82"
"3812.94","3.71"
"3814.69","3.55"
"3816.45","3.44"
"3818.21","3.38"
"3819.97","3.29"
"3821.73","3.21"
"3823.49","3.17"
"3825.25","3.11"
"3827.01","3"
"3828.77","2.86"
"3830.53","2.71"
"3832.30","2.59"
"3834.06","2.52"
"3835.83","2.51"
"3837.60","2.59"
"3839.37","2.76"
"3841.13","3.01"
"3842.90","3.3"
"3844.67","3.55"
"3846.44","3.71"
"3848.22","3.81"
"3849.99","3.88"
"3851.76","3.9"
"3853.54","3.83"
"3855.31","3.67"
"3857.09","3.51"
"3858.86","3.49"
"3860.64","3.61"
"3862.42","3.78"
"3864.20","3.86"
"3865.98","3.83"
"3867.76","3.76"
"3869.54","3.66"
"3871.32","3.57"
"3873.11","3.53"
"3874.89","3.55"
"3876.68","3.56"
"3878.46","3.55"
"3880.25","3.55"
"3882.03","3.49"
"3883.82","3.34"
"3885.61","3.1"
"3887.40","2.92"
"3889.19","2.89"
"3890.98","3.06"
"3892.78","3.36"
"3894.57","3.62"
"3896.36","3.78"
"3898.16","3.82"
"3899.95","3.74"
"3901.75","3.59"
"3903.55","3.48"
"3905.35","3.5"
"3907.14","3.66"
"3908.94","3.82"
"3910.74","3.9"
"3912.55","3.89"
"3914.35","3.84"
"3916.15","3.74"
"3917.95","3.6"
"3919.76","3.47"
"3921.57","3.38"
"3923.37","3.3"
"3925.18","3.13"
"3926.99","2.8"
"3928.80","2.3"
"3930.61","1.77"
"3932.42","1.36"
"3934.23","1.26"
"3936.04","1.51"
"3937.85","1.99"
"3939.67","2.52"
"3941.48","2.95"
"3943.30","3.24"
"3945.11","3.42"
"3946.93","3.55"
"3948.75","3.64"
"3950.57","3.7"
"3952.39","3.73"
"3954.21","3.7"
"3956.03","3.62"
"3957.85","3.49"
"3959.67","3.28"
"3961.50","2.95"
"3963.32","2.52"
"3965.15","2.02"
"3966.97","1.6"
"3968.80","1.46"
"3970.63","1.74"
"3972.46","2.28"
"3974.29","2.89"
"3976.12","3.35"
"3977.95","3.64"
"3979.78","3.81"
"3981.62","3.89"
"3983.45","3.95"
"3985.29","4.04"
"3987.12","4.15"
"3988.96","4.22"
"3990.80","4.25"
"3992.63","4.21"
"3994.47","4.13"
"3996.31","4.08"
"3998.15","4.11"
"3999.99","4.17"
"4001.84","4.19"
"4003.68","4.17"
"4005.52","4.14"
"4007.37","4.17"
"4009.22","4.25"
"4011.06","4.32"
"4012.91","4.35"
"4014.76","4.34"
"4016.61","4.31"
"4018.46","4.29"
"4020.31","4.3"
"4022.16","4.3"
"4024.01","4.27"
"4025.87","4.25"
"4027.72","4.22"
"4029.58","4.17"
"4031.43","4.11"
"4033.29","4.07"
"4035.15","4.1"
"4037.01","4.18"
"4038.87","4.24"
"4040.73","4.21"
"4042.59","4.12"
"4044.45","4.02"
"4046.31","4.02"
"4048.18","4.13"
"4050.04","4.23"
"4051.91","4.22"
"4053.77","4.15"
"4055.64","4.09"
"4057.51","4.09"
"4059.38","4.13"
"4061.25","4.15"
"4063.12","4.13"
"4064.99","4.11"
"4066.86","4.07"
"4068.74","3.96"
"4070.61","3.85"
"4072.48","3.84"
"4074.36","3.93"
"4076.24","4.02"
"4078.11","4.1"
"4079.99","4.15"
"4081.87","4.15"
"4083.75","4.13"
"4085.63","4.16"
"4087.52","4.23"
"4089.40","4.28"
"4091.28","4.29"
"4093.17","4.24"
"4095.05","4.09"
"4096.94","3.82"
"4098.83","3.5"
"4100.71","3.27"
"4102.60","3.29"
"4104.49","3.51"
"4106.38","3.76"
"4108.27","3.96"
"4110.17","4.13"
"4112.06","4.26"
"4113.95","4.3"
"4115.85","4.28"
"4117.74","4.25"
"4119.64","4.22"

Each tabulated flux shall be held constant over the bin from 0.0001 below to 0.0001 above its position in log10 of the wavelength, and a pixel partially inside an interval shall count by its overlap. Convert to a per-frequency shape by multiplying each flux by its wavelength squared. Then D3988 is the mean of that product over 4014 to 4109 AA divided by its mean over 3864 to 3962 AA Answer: 1.3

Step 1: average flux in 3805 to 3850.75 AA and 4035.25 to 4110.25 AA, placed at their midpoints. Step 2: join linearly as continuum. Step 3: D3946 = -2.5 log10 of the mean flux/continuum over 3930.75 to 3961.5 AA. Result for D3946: 0.24 mag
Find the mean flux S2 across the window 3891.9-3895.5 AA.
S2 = 3.5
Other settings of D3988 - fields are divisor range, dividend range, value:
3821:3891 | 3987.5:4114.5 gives 1.36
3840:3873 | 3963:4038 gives 1.12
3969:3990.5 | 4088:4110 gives 1.19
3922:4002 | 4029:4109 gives 1.35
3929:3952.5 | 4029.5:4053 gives 1.66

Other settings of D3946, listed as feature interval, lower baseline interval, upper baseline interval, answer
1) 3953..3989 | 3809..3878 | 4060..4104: 0.19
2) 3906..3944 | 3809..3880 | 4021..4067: 0.25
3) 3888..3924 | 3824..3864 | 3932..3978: -0.20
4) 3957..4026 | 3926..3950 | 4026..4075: -0.12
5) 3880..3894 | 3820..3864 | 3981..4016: 0.10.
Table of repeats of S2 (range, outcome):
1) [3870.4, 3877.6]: 3.55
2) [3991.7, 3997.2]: 4.15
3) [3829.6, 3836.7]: 2.58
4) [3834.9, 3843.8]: 2.83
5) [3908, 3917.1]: 3.84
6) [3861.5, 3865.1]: 3.82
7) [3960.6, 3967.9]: 2.27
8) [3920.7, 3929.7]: 2.98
